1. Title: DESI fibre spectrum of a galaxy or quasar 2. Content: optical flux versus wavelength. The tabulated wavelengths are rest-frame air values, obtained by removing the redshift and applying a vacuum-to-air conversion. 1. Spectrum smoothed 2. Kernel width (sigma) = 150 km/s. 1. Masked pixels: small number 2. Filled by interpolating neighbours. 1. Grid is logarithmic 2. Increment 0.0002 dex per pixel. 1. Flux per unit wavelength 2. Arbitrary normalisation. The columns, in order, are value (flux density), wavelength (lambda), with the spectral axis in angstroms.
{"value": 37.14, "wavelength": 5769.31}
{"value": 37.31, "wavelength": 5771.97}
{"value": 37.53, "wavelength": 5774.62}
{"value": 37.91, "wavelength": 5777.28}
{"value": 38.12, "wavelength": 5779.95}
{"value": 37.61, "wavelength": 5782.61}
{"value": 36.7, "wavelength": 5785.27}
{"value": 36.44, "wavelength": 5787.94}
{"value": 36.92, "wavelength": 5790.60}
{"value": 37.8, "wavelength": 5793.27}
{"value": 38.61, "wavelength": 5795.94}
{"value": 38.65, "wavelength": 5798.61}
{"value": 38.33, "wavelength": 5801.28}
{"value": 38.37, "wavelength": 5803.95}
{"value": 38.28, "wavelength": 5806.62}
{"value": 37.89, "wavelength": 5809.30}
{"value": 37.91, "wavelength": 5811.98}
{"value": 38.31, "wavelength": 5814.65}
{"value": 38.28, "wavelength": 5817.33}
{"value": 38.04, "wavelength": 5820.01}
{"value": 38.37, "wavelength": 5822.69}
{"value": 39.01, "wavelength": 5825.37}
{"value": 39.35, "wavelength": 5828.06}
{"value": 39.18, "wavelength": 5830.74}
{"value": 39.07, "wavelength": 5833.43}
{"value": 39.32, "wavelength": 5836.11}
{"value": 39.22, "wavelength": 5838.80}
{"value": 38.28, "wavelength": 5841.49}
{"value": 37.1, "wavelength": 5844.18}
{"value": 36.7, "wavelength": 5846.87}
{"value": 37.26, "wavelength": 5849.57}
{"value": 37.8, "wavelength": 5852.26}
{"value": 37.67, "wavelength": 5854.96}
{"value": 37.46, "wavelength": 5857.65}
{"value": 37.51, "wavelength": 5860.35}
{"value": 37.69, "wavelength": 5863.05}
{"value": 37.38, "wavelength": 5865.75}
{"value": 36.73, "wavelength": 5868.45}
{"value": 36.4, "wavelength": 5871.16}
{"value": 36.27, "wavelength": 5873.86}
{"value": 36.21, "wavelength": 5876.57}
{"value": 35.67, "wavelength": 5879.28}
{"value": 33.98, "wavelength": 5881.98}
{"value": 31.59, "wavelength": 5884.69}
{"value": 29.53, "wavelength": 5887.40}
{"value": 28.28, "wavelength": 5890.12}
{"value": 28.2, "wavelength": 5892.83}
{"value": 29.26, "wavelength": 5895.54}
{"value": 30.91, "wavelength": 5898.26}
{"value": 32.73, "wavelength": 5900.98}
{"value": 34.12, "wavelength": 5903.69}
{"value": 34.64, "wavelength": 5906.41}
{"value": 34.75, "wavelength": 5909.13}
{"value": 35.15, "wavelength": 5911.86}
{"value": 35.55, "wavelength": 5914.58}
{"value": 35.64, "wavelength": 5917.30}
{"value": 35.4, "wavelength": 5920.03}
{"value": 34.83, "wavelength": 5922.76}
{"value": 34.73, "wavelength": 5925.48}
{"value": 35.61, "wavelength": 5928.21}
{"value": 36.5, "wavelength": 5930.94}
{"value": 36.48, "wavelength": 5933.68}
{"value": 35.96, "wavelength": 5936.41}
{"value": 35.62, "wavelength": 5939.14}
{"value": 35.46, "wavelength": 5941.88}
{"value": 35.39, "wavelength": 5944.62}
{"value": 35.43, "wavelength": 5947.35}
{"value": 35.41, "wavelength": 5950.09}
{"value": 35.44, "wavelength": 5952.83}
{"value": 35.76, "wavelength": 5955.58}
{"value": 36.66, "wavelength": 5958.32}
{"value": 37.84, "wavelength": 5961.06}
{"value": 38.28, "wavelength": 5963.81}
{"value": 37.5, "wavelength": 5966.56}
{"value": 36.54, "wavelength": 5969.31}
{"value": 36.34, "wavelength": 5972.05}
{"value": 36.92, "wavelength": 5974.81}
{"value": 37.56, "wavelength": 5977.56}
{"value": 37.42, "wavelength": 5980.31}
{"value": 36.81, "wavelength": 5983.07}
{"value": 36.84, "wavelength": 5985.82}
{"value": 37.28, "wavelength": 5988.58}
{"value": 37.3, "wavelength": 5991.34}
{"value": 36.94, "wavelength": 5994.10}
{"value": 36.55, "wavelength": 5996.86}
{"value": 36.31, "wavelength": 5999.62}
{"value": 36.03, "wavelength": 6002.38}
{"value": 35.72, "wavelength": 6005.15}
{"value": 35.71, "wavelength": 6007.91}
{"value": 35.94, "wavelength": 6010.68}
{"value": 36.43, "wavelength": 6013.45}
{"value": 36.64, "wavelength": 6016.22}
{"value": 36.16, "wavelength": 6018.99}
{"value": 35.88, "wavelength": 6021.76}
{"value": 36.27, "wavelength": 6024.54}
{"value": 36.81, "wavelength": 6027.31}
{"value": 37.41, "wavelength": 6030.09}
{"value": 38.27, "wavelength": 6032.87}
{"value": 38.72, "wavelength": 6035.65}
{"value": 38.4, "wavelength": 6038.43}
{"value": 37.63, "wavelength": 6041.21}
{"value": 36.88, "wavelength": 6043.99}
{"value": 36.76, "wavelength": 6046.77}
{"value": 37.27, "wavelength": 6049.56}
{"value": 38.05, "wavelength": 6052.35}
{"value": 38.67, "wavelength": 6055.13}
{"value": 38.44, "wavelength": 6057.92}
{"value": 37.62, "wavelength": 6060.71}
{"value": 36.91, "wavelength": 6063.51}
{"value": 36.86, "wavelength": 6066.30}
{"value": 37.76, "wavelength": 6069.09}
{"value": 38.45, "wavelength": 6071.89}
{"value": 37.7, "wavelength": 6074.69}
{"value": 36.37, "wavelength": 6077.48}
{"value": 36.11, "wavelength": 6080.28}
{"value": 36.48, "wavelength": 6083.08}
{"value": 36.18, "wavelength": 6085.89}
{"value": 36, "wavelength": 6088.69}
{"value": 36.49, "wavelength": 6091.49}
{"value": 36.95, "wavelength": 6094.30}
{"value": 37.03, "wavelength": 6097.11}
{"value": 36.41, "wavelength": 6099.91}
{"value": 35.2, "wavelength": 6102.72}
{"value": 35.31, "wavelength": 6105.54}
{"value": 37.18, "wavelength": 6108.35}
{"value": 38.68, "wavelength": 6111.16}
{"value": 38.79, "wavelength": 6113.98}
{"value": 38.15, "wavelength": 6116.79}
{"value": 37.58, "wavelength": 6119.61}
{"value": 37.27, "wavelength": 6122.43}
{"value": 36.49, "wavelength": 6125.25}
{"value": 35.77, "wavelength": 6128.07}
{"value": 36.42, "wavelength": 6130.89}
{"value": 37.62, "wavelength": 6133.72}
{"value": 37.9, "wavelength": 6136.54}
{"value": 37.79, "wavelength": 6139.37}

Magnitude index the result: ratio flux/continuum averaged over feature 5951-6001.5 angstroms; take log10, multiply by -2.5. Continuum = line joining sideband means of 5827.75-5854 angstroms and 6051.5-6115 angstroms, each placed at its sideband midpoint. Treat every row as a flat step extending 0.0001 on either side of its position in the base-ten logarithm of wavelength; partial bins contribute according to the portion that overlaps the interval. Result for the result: 0.02 mag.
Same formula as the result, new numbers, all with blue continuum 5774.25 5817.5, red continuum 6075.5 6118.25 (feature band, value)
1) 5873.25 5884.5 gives 0.07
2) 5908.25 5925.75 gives 0.07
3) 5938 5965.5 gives 0.03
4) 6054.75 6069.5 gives -0.02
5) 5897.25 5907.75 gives 0.13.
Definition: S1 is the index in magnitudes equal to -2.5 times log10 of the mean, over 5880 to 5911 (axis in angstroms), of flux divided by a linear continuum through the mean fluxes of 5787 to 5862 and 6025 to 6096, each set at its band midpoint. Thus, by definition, 0.19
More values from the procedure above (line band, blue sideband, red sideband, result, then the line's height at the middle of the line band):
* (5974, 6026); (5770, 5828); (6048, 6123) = 0.02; 37.4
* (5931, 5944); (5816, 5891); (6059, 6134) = 0.03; 36.9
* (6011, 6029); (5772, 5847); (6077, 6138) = 0.03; 37.2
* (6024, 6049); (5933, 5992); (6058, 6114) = -0.02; 36.8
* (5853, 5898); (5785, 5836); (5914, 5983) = 0.09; 37.3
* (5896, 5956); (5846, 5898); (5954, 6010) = 0.02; 35.7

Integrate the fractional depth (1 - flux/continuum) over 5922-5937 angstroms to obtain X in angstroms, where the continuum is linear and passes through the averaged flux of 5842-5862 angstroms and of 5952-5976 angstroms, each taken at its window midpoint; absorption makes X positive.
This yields 0.5 angstroms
